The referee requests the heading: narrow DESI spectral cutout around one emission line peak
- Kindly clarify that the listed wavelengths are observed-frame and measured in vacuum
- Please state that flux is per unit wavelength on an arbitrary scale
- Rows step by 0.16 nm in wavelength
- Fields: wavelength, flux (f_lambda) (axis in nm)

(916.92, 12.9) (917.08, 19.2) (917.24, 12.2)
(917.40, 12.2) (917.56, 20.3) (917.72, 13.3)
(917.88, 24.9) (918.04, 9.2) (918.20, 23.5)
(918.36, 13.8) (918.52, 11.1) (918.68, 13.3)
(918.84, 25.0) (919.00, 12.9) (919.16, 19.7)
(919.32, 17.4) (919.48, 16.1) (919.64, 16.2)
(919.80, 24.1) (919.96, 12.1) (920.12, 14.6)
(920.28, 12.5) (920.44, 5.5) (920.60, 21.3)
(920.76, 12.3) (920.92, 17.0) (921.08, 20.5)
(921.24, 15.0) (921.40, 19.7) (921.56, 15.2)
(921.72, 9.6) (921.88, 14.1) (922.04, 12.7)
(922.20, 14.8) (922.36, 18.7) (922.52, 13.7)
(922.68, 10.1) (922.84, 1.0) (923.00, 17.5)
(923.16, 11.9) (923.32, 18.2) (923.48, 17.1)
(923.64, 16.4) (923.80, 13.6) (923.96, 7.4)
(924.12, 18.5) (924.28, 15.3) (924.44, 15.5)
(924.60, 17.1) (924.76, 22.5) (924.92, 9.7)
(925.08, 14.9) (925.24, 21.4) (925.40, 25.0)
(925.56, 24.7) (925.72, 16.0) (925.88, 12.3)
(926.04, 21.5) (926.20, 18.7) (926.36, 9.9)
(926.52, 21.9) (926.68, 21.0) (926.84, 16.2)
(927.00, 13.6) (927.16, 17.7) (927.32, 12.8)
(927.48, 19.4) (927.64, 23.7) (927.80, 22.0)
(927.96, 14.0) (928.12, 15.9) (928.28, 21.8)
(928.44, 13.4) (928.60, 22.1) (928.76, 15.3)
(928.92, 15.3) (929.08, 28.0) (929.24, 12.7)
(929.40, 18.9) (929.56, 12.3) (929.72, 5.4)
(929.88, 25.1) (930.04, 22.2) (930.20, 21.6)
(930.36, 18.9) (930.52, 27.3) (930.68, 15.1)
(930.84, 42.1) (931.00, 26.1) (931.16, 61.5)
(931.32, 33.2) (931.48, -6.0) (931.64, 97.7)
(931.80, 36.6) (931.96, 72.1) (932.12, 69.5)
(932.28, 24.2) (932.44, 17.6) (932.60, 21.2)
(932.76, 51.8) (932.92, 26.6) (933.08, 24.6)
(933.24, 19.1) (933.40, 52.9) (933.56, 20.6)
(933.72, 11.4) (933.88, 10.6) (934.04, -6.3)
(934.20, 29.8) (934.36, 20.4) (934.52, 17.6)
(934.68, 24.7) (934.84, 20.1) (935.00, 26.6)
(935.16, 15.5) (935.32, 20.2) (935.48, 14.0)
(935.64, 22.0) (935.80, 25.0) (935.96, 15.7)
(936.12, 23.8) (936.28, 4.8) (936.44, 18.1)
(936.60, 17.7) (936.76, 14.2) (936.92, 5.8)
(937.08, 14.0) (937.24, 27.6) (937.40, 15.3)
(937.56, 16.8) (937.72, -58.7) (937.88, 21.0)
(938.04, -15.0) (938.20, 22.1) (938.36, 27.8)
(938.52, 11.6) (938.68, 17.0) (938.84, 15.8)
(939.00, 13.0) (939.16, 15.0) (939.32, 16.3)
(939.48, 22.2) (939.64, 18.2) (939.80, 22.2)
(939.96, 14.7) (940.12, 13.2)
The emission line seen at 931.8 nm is Mg II 2798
